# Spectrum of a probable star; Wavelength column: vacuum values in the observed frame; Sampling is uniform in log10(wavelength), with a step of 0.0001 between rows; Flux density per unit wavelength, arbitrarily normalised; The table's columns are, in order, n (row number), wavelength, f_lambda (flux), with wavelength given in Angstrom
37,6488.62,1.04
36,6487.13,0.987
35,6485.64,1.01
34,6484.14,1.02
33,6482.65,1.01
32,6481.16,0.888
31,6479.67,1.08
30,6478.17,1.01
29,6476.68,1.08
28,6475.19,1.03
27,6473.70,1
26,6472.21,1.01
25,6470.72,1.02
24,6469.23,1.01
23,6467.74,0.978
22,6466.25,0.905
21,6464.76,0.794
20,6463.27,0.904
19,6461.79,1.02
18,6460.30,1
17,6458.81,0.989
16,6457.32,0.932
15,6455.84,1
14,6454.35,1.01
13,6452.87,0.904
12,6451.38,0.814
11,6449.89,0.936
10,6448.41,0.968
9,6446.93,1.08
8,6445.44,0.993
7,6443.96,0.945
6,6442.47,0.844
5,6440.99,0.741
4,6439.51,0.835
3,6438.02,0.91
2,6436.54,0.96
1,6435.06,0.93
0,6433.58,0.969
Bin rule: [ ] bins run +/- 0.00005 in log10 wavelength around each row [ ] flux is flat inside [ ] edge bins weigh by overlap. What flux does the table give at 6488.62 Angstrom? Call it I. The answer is 1.04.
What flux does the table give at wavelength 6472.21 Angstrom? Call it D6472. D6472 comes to 1.01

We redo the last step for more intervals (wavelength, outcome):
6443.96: 0.945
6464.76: 0.794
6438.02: 0.91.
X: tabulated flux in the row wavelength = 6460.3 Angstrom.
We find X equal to 1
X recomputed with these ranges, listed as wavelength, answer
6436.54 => 0.96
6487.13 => 0.987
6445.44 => 0.993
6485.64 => 1.01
